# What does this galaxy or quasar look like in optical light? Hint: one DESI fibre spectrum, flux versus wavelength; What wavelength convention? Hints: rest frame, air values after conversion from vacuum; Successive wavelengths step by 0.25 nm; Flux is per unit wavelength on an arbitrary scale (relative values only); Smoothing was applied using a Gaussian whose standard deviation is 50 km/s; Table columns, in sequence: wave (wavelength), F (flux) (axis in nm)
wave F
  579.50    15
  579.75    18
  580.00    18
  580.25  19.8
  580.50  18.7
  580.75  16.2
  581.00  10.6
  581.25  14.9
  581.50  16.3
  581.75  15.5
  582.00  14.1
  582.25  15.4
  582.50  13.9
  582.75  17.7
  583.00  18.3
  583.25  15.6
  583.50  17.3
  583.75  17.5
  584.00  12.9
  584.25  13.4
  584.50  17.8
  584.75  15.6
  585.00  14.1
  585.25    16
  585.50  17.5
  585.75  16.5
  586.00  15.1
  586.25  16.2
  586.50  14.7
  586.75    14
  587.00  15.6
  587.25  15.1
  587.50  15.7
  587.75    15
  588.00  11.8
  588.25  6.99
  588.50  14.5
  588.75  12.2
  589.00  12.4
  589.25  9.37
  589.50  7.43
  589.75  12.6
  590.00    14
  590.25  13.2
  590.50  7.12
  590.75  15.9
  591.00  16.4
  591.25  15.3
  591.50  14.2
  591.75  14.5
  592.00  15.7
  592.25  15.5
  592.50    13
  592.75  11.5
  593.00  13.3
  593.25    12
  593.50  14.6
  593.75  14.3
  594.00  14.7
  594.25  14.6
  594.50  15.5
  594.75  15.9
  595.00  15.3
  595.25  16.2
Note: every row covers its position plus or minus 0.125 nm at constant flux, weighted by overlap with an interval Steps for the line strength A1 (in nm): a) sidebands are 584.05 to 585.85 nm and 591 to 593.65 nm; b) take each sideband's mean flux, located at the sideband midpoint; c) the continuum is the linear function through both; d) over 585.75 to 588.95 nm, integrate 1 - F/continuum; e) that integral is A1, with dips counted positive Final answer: 0.26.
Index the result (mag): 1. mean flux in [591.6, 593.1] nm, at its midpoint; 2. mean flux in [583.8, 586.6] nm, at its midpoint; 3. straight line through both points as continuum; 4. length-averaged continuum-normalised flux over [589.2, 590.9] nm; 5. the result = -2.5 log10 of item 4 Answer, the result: 0.24 mag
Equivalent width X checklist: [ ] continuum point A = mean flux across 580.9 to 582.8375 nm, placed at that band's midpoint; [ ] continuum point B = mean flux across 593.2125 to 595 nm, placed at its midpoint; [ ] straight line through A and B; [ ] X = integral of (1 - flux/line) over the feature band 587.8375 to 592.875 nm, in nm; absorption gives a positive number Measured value 0.69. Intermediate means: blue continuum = 14.8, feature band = 12.7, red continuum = 14.7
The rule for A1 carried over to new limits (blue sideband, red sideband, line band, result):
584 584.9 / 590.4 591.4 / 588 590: 0.45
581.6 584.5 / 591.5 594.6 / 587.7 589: 0.25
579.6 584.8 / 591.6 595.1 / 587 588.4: 0.19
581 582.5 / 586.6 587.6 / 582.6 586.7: -0.29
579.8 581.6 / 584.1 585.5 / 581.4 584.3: 0.04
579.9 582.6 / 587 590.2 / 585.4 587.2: -0.29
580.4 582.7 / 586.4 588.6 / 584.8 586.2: -0.17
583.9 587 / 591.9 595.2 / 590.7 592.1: -0.07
